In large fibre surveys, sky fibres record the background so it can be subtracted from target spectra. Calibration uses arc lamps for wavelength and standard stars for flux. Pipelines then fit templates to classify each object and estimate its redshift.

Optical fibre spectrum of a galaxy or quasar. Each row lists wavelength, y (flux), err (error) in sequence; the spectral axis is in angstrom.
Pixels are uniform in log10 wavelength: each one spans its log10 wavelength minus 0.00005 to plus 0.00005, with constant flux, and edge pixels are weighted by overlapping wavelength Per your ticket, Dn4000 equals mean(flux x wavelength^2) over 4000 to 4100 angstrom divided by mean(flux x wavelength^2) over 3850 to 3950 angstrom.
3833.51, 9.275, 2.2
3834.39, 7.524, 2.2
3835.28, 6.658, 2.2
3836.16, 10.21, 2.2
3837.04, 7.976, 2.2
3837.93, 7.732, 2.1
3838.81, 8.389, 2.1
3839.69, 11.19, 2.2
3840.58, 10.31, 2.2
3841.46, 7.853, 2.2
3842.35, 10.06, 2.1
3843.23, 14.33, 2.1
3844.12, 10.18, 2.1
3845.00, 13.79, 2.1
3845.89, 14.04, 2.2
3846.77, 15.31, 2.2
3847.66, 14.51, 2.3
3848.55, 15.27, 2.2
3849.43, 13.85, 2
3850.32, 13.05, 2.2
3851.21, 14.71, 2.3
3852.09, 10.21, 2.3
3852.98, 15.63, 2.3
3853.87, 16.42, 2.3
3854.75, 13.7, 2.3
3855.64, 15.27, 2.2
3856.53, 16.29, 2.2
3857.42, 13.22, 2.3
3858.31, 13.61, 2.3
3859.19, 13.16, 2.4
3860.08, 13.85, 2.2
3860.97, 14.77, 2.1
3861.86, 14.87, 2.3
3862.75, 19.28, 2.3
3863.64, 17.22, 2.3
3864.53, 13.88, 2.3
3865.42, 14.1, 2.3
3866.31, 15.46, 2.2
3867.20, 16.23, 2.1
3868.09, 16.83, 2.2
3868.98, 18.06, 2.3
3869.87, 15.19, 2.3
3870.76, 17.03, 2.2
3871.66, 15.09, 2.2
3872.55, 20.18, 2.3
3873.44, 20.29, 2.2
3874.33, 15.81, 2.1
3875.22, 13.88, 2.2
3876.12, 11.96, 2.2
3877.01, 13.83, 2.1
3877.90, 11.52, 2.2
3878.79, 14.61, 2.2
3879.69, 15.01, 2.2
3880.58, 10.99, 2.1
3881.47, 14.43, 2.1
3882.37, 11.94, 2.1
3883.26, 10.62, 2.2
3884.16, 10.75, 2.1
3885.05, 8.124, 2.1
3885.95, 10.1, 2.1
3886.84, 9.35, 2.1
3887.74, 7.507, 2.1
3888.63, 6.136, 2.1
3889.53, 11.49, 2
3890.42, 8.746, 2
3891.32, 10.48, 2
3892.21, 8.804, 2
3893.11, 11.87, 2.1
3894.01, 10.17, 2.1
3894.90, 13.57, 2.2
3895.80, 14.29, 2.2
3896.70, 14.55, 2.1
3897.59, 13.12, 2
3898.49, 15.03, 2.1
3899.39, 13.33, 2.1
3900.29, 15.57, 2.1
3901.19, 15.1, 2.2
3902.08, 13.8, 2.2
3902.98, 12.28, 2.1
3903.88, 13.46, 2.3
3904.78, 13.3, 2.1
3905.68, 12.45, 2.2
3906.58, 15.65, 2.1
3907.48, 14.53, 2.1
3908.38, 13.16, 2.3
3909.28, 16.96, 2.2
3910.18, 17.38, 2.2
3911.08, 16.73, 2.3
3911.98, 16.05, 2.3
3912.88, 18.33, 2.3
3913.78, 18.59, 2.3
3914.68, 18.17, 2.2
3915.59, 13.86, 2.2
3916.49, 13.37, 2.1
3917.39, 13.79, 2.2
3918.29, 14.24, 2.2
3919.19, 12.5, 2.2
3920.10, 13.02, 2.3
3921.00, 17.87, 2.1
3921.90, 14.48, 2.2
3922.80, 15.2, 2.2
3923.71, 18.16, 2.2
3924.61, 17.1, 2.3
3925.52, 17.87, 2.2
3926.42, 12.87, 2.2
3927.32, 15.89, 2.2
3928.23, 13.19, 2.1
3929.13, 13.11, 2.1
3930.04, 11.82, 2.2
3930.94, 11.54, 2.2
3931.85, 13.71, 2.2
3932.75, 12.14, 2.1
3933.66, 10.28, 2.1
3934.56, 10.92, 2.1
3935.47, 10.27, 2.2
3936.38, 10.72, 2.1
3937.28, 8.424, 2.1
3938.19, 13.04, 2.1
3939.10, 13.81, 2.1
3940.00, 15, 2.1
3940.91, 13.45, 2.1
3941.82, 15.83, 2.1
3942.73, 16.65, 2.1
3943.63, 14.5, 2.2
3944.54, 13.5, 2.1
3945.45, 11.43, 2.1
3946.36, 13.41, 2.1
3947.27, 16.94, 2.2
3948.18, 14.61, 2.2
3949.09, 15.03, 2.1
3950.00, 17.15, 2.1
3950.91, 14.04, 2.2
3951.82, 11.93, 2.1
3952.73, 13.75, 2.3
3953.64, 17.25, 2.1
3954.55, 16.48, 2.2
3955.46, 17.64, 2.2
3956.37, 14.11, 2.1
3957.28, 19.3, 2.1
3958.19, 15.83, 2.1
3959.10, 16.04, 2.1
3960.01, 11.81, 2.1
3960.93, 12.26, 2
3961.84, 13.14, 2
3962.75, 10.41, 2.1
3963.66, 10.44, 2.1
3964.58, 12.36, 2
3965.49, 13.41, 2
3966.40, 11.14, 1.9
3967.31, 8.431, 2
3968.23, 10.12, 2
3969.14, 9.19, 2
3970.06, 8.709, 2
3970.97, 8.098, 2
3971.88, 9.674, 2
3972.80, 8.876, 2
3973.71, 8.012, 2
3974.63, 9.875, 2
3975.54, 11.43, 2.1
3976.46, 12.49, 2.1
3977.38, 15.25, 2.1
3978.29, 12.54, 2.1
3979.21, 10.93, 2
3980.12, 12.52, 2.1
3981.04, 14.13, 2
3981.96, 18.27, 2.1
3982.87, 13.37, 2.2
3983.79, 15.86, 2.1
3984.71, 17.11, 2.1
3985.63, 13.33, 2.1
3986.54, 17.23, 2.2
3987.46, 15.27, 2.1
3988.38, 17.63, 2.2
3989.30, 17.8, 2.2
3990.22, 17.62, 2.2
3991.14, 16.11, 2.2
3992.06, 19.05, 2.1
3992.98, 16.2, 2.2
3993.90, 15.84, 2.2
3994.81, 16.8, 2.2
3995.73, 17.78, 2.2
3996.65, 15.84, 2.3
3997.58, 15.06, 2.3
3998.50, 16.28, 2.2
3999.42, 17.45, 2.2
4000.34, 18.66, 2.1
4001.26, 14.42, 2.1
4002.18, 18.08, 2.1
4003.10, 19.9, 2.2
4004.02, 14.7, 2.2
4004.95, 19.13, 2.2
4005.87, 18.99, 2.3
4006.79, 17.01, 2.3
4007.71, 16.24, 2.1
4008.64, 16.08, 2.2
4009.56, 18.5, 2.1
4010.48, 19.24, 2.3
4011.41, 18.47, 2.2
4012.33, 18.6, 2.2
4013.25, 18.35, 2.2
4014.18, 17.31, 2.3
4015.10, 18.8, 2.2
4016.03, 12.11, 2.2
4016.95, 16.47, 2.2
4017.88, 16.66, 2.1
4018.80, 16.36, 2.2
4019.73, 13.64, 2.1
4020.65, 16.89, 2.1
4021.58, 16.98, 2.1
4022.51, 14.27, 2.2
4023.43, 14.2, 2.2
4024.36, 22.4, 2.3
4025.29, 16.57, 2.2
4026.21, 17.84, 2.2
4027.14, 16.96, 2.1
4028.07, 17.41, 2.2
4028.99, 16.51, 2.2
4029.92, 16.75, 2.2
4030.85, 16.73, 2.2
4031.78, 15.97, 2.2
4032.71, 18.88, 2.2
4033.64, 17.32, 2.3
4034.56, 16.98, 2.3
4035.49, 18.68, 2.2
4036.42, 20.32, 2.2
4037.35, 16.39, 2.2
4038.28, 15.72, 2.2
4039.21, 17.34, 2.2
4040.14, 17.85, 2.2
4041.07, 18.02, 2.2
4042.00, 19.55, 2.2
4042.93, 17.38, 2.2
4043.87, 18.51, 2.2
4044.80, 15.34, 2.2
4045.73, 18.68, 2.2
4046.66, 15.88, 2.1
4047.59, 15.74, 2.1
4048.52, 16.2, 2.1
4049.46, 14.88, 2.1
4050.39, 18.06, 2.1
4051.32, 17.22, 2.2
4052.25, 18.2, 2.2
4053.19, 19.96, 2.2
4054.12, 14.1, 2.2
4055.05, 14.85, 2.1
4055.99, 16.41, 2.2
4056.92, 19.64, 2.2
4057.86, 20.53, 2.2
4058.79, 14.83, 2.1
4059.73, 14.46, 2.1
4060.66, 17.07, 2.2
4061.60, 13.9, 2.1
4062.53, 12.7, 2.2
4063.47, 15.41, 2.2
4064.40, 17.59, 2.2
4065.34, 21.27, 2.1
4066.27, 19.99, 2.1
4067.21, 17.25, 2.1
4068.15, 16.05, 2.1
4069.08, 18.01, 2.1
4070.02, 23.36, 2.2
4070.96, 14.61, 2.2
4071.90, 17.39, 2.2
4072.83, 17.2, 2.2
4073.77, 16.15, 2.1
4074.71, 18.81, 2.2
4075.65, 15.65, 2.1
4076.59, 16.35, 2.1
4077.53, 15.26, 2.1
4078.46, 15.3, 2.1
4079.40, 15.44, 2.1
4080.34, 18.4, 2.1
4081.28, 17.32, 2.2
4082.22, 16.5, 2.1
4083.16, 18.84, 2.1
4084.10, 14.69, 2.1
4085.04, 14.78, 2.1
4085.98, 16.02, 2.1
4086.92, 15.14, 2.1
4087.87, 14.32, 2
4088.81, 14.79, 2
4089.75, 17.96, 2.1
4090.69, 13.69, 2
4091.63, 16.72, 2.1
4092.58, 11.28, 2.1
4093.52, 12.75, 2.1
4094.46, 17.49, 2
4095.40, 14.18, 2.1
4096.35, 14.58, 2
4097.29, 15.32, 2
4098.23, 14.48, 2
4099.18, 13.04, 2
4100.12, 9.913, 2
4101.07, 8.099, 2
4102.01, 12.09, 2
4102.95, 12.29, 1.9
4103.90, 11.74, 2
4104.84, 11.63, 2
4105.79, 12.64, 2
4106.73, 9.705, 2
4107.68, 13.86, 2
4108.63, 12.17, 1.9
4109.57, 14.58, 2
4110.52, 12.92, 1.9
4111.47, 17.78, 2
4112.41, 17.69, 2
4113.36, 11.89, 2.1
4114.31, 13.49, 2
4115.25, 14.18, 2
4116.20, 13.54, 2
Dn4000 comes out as 1.3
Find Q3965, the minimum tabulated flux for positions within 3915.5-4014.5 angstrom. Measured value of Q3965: 8.012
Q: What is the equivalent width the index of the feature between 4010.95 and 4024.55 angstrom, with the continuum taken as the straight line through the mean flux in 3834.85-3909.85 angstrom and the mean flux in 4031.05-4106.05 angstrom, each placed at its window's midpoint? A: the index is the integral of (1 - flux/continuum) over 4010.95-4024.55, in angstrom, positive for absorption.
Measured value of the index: -1.14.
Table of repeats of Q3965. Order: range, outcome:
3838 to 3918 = 6.136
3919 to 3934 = 10.28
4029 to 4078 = 12.7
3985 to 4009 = 13.33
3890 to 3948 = 8.424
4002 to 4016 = 14.7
